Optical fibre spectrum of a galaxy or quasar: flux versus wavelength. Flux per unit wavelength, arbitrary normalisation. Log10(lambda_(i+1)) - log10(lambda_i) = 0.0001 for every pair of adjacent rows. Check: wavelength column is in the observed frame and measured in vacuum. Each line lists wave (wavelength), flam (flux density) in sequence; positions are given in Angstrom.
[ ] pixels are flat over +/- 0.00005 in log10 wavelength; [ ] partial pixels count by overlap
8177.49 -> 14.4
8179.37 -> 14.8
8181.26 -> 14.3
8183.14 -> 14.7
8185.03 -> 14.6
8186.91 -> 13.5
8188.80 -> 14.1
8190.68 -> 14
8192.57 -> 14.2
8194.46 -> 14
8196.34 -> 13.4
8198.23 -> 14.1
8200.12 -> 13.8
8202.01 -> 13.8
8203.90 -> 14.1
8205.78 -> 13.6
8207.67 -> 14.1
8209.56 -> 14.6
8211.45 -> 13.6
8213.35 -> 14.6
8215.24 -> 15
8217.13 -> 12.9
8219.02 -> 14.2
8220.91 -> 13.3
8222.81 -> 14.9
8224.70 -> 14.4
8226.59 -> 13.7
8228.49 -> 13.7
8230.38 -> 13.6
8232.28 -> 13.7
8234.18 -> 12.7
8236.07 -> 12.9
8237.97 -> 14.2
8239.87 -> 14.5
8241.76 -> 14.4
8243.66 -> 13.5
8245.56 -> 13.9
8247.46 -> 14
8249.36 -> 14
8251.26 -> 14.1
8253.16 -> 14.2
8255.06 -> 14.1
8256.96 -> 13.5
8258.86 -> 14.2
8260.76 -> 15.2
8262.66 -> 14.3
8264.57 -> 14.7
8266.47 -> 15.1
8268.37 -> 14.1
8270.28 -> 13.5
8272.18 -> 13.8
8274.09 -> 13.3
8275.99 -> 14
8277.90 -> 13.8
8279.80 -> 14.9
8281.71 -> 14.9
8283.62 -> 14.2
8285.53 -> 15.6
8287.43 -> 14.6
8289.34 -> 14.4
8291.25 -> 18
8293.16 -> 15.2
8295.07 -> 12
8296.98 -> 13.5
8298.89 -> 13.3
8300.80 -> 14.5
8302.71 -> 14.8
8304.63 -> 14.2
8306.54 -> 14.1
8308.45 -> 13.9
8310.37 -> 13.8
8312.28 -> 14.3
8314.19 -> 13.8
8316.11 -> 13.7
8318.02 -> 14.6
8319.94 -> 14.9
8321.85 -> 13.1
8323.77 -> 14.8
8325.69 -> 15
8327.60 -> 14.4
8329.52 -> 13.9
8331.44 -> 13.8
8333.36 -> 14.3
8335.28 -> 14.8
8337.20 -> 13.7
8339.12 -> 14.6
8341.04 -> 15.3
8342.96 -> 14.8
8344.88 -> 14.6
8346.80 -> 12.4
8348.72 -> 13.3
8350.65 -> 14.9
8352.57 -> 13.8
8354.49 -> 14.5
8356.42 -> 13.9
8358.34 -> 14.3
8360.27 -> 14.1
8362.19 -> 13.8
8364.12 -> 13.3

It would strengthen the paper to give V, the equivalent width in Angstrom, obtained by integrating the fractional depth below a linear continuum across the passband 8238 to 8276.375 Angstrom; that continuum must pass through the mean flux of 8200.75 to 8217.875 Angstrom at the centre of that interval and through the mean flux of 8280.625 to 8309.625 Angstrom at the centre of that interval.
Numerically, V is 0.4 Angstrom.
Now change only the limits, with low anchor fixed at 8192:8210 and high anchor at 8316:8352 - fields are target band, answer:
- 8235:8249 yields 0.14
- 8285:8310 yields -0.45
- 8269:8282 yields 0.13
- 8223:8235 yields 0.25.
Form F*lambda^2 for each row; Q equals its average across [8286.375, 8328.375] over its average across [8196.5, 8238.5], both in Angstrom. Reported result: 1.05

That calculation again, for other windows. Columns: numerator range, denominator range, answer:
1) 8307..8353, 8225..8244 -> 1.06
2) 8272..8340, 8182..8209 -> 1.05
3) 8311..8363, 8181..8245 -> 1.05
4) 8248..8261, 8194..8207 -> 1.03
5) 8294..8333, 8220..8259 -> 1.03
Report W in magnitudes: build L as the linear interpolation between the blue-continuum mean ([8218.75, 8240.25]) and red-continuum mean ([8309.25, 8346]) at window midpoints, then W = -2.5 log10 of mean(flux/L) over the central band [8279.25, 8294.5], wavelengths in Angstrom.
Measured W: -0.08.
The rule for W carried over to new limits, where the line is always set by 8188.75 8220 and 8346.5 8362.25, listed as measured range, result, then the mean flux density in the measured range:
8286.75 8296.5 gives -0.06 mag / 14.8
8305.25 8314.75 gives 0.00 mag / 14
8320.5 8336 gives -0.02 mag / 14.3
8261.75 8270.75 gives -0.03 mag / 14.4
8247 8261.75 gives -0.01 mag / 14.2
